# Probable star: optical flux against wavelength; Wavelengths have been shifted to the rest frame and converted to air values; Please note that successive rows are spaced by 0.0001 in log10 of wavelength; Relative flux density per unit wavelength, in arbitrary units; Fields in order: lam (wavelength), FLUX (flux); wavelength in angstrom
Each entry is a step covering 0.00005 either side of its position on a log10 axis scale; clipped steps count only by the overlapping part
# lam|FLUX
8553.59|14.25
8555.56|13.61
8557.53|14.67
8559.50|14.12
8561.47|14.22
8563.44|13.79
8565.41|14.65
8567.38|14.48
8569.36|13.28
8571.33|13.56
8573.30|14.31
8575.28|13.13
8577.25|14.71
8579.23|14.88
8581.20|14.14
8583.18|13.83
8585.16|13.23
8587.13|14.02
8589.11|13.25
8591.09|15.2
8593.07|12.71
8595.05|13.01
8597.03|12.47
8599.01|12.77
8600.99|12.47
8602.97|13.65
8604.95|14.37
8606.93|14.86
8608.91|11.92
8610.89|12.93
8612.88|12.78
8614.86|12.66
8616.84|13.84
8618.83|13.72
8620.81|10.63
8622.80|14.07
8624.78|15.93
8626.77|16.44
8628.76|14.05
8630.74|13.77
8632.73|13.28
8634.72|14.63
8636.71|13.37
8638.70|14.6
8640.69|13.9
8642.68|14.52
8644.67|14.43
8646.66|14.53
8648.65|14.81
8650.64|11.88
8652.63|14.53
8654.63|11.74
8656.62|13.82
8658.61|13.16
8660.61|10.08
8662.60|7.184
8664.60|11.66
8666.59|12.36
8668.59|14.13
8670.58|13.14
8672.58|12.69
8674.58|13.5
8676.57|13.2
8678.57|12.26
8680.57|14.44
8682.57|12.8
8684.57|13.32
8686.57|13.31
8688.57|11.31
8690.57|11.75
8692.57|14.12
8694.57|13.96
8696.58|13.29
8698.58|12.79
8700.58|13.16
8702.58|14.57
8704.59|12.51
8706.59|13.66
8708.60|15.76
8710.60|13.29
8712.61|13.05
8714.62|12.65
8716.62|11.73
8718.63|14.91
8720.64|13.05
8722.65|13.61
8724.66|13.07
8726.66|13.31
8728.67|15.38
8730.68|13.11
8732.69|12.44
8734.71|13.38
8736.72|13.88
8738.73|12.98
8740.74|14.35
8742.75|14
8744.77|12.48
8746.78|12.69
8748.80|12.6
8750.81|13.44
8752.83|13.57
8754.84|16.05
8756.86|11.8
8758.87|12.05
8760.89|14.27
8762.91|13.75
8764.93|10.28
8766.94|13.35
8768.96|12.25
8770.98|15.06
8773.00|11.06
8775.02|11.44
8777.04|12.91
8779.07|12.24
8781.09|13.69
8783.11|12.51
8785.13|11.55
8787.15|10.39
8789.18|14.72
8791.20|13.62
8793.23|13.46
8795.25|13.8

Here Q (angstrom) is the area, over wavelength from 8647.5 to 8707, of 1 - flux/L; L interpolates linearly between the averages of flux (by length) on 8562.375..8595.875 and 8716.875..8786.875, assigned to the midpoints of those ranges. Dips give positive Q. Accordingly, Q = 2.66 angstrom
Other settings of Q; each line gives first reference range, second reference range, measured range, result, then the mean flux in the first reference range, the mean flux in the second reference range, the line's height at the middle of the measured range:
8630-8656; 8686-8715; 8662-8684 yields 1.5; 13.8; 13.3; 13.6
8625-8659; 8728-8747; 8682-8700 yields 1.0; 14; 13.5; 13.7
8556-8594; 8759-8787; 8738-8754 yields -0.7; 14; 12.6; 12.8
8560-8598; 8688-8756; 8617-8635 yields -0.4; 13.8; 13.4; 13.7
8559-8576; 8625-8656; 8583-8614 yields 1.5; 14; 14.1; 14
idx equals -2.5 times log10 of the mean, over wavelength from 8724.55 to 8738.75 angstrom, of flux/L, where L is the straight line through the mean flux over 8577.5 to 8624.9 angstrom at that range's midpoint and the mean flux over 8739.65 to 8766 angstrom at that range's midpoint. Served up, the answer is -0.023 mag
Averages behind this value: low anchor 13.4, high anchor 13.2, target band 13.5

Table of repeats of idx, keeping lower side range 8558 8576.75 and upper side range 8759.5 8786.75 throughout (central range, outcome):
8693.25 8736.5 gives -0.04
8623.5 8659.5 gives -0.05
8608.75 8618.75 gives 0.06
